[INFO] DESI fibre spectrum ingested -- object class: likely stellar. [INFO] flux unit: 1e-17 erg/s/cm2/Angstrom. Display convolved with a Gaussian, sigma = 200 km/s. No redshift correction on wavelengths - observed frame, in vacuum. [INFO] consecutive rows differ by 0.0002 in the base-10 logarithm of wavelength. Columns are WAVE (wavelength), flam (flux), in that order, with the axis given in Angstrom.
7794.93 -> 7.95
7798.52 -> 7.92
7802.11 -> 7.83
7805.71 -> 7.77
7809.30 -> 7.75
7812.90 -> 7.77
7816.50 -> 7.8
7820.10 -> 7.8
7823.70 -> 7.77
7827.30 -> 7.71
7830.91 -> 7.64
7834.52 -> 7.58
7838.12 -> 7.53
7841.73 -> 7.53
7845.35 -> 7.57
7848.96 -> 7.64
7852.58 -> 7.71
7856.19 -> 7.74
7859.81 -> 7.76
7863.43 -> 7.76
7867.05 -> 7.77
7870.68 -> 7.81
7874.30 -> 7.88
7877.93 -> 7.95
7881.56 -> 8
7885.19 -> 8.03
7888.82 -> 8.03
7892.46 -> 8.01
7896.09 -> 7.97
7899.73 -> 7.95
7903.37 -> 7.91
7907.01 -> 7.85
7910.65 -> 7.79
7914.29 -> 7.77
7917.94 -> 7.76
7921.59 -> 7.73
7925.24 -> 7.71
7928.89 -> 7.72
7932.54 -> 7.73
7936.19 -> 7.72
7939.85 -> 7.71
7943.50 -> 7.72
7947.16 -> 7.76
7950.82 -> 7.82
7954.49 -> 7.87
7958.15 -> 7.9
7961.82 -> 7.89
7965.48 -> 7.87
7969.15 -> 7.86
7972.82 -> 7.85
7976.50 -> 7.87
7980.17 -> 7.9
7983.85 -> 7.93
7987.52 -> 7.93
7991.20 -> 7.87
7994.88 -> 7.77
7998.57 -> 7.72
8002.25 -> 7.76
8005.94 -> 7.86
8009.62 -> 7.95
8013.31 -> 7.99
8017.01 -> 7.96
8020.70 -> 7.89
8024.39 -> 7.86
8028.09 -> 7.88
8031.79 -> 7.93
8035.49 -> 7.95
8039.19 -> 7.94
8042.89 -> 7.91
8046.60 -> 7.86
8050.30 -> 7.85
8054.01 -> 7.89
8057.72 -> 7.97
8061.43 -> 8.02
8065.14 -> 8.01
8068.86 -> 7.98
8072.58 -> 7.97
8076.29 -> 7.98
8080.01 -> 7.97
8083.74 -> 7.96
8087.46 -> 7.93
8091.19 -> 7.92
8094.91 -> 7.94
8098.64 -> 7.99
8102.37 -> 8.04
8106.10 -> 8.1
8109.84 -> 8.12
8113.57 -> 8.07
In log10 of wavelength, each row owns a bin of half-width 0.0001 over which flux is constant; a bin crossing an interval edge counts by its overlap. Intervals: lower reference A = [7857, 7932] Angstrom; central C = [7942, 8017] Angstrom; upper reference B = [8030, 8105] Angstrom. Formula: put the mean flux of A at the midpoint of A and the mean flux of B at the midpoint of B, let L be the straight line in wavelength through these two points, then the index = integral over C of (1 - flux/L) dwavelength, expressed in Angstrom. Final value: 0.42 Angstrom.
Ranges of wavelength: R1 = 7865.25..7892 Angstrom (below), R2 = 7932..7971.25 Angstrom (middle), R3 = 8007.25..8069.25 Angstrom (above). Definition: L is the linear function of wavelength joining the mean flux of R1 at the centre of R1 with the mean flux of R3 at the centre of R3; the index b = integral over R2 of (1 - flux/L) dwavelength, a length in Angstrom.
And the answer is 0.6 Angstrom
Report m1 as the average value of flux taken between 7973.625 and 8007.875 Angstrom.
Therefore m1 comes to 7.85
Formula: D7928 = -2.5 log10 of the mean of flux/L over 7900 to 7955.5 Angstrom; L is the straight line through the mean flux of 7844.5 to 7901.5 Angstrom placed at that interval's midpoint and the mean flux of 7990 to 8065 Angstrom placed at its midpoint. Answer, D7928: 0.01 mag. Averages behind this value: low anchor 7.85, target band 7.77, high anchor 7.89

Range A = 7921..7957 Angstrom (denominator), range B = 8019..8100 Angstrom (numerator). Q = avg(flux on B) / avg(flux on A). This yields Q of 1.02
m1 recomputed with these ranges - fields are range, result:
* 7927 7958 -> 7.77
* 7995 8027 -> 7.87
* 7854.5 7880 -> 7.81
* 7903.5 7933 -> 7.77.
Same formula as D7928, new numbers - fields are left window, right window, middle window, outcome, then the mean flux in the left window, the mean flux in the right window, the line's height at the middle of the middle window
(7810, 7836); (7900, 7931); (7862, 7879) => -0.01 mag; 7.73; 7.79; 7.76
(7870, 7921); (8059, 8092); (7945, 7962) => 0.01 mag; 7.91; 7.97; 7.93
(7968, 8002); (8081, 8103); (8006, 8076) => 0.00 mag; 7.85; 7.96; 7.91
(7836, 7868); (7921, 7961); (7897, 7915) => -0.02 mag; 7.67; 7.77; 7.73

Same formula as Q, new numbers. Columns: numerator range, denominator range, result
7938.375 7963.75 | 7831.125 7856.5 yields 1.03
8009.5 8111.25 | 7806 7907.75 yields 1.02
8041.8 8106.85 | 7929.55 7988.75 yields 1.02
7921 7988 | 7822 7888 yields 1.01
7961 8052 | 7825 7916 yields 1.01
